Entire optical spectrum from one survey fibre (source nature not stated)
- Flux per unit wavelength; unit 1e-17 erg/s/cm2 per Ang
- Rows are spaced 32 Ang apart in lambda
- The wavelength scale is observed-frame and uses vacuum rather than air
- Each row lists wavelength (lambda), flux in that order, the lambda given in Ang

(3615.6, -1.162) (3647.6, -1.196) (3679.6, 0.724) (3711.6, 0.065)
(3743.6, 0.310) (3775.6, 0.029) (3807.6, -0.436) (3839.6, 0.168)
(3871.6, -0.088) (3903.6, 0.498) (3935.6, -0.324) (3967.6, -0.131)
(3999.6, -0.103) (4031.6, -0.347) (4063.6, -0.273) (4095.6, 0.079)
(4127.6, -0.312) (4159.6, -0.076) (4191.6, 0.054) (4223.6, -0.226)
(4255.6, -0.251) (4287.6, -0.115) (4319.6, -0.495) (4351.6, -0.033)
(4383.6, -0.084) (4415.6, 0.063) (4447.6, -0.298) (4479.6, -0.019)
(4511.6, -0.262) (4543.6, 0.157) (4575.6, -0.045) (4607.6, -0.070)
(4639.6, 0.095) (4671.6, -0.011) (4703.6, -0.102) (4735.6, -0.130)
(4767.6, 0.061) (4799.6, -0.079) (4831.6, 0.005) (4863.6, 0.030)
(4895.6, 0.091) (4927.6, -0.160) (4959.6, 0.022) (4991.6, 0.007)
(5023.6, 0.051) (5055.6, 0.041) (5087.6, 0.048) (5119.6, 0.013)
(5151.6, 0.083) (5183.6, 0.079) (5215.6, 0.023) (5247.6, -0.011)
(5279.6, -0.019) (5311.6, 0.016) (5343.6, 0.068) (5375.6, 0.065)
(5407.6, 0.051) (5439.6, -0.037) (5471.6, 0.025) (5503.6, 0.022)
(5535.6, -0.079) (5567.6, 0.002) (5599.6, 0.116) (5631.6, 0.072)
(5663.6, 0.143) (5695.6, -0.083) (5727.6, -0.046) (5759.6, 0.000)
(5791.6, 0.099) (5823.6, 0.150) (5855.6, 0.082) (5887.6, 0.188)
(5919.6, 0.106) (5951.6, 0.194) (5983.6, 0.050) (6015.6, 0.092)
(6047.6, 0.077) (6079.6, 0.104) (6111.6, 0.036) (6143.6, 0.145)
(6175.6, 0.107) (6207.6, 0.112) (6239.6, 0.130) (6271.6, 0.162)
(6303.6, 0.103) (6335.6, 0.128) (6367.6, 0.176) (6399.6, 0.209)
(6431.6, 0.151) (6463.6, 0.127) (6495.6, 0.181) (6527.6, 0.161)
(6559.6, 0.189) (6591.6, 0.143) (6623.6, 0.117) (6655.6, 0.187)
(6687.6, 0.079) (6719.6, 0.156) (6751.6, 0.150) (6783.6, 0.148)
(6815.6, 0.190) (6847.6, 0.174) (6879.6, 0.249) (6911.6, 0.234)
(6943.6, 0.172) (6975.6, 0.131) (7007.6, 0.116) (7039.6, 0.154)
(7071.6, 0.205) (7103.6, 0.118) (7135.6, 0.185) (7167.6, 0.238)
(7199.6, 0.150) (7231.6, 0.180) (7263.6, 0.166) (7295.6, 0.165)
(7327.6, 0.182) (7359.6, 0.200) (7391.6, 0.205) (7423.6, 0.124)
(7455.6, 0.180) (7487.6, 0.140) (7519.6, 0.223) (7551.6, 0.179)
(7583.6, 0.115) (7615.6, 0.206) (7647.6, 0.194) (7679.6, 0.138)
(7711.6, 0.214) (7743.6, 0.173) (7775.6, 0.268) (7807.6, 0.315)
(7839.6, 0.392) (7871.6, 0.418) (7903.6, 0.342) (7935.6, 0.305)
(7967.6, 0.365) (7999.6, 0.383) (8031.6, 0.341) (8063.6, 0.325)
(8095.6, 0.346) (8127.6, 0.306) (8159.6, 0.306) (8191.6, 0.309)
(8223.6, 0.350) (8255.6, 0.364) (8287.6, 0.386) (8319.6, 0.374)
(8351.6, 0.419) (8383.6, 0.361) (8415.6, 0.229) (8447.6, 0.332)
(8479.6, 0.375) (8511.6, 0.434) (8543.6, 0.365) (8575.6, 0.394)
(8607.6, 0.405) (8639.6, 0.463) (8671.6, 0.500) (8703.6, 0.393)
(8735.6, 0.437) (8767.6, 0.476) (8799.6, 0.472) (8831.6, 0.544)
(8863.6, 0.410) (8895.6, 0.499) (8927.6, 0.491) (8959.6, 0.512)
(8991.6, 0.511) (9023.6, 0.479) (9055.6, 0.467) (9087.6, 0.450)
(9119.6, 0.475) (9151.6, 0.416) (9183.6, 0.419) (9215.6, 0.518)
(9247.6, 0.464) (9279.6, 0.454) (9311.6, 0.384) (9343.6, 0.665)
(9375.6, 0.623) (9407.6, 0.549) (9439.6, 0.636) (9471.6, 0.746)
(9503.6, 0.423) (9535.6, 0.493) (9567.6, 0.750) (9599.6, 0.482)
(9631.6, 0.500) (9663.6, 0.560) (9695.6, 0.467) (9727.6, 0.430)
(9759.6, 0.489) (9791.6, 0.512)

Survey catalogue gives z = 0.952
